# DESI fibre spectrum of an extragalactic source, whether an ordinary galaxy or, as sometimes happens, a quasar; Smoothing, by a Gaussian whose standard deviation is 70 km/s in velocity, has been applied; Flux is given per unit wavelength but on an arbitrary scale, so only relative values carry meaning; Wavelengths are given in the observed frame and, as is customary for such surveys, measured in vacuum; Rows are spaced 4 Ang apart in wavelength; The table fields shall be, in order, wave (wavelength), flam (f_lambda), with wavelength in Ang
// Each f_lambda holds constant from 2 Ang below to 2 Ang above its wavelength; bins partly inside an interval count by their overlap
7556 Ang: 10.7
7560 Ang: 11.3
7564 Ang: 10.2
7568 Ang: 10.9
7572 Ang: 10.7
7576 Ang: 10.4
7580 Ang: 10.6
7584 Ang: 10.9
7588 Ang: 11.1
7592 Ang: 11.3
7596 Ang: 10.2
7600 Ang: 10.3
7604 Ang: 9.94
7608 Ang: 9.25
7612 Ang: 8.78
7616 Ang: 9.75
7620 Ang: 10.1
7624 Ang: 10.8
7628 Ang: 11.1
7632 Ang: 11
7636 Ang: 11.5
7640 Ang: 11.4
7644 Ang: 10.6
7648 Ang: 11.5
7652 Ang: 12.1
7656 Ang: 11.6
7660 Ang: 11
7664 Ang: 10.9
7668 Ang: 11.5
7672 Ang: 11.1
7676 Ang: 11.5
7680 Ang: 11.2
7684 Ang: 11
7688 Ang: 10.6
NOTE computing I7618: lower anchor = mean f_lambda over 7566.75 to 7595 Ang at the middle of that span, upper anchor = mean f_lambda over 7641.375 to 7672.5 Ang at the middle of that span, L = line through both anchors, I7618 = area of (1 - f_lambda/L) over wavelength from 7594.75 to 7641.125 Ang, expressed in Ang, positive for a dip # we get 3.07 Ang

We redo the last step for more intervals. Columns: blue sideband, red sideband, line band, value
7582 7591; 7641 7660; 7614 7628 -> 1.1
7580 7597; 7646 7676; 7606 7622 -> 2.3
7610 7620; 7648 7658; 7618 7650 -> -1.2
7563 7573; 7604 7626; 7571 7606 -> -1.2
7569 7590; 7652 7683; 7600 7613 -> 1.7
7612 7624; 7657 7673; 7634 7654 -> -1.6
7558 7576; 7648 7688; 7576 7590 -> 0.0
